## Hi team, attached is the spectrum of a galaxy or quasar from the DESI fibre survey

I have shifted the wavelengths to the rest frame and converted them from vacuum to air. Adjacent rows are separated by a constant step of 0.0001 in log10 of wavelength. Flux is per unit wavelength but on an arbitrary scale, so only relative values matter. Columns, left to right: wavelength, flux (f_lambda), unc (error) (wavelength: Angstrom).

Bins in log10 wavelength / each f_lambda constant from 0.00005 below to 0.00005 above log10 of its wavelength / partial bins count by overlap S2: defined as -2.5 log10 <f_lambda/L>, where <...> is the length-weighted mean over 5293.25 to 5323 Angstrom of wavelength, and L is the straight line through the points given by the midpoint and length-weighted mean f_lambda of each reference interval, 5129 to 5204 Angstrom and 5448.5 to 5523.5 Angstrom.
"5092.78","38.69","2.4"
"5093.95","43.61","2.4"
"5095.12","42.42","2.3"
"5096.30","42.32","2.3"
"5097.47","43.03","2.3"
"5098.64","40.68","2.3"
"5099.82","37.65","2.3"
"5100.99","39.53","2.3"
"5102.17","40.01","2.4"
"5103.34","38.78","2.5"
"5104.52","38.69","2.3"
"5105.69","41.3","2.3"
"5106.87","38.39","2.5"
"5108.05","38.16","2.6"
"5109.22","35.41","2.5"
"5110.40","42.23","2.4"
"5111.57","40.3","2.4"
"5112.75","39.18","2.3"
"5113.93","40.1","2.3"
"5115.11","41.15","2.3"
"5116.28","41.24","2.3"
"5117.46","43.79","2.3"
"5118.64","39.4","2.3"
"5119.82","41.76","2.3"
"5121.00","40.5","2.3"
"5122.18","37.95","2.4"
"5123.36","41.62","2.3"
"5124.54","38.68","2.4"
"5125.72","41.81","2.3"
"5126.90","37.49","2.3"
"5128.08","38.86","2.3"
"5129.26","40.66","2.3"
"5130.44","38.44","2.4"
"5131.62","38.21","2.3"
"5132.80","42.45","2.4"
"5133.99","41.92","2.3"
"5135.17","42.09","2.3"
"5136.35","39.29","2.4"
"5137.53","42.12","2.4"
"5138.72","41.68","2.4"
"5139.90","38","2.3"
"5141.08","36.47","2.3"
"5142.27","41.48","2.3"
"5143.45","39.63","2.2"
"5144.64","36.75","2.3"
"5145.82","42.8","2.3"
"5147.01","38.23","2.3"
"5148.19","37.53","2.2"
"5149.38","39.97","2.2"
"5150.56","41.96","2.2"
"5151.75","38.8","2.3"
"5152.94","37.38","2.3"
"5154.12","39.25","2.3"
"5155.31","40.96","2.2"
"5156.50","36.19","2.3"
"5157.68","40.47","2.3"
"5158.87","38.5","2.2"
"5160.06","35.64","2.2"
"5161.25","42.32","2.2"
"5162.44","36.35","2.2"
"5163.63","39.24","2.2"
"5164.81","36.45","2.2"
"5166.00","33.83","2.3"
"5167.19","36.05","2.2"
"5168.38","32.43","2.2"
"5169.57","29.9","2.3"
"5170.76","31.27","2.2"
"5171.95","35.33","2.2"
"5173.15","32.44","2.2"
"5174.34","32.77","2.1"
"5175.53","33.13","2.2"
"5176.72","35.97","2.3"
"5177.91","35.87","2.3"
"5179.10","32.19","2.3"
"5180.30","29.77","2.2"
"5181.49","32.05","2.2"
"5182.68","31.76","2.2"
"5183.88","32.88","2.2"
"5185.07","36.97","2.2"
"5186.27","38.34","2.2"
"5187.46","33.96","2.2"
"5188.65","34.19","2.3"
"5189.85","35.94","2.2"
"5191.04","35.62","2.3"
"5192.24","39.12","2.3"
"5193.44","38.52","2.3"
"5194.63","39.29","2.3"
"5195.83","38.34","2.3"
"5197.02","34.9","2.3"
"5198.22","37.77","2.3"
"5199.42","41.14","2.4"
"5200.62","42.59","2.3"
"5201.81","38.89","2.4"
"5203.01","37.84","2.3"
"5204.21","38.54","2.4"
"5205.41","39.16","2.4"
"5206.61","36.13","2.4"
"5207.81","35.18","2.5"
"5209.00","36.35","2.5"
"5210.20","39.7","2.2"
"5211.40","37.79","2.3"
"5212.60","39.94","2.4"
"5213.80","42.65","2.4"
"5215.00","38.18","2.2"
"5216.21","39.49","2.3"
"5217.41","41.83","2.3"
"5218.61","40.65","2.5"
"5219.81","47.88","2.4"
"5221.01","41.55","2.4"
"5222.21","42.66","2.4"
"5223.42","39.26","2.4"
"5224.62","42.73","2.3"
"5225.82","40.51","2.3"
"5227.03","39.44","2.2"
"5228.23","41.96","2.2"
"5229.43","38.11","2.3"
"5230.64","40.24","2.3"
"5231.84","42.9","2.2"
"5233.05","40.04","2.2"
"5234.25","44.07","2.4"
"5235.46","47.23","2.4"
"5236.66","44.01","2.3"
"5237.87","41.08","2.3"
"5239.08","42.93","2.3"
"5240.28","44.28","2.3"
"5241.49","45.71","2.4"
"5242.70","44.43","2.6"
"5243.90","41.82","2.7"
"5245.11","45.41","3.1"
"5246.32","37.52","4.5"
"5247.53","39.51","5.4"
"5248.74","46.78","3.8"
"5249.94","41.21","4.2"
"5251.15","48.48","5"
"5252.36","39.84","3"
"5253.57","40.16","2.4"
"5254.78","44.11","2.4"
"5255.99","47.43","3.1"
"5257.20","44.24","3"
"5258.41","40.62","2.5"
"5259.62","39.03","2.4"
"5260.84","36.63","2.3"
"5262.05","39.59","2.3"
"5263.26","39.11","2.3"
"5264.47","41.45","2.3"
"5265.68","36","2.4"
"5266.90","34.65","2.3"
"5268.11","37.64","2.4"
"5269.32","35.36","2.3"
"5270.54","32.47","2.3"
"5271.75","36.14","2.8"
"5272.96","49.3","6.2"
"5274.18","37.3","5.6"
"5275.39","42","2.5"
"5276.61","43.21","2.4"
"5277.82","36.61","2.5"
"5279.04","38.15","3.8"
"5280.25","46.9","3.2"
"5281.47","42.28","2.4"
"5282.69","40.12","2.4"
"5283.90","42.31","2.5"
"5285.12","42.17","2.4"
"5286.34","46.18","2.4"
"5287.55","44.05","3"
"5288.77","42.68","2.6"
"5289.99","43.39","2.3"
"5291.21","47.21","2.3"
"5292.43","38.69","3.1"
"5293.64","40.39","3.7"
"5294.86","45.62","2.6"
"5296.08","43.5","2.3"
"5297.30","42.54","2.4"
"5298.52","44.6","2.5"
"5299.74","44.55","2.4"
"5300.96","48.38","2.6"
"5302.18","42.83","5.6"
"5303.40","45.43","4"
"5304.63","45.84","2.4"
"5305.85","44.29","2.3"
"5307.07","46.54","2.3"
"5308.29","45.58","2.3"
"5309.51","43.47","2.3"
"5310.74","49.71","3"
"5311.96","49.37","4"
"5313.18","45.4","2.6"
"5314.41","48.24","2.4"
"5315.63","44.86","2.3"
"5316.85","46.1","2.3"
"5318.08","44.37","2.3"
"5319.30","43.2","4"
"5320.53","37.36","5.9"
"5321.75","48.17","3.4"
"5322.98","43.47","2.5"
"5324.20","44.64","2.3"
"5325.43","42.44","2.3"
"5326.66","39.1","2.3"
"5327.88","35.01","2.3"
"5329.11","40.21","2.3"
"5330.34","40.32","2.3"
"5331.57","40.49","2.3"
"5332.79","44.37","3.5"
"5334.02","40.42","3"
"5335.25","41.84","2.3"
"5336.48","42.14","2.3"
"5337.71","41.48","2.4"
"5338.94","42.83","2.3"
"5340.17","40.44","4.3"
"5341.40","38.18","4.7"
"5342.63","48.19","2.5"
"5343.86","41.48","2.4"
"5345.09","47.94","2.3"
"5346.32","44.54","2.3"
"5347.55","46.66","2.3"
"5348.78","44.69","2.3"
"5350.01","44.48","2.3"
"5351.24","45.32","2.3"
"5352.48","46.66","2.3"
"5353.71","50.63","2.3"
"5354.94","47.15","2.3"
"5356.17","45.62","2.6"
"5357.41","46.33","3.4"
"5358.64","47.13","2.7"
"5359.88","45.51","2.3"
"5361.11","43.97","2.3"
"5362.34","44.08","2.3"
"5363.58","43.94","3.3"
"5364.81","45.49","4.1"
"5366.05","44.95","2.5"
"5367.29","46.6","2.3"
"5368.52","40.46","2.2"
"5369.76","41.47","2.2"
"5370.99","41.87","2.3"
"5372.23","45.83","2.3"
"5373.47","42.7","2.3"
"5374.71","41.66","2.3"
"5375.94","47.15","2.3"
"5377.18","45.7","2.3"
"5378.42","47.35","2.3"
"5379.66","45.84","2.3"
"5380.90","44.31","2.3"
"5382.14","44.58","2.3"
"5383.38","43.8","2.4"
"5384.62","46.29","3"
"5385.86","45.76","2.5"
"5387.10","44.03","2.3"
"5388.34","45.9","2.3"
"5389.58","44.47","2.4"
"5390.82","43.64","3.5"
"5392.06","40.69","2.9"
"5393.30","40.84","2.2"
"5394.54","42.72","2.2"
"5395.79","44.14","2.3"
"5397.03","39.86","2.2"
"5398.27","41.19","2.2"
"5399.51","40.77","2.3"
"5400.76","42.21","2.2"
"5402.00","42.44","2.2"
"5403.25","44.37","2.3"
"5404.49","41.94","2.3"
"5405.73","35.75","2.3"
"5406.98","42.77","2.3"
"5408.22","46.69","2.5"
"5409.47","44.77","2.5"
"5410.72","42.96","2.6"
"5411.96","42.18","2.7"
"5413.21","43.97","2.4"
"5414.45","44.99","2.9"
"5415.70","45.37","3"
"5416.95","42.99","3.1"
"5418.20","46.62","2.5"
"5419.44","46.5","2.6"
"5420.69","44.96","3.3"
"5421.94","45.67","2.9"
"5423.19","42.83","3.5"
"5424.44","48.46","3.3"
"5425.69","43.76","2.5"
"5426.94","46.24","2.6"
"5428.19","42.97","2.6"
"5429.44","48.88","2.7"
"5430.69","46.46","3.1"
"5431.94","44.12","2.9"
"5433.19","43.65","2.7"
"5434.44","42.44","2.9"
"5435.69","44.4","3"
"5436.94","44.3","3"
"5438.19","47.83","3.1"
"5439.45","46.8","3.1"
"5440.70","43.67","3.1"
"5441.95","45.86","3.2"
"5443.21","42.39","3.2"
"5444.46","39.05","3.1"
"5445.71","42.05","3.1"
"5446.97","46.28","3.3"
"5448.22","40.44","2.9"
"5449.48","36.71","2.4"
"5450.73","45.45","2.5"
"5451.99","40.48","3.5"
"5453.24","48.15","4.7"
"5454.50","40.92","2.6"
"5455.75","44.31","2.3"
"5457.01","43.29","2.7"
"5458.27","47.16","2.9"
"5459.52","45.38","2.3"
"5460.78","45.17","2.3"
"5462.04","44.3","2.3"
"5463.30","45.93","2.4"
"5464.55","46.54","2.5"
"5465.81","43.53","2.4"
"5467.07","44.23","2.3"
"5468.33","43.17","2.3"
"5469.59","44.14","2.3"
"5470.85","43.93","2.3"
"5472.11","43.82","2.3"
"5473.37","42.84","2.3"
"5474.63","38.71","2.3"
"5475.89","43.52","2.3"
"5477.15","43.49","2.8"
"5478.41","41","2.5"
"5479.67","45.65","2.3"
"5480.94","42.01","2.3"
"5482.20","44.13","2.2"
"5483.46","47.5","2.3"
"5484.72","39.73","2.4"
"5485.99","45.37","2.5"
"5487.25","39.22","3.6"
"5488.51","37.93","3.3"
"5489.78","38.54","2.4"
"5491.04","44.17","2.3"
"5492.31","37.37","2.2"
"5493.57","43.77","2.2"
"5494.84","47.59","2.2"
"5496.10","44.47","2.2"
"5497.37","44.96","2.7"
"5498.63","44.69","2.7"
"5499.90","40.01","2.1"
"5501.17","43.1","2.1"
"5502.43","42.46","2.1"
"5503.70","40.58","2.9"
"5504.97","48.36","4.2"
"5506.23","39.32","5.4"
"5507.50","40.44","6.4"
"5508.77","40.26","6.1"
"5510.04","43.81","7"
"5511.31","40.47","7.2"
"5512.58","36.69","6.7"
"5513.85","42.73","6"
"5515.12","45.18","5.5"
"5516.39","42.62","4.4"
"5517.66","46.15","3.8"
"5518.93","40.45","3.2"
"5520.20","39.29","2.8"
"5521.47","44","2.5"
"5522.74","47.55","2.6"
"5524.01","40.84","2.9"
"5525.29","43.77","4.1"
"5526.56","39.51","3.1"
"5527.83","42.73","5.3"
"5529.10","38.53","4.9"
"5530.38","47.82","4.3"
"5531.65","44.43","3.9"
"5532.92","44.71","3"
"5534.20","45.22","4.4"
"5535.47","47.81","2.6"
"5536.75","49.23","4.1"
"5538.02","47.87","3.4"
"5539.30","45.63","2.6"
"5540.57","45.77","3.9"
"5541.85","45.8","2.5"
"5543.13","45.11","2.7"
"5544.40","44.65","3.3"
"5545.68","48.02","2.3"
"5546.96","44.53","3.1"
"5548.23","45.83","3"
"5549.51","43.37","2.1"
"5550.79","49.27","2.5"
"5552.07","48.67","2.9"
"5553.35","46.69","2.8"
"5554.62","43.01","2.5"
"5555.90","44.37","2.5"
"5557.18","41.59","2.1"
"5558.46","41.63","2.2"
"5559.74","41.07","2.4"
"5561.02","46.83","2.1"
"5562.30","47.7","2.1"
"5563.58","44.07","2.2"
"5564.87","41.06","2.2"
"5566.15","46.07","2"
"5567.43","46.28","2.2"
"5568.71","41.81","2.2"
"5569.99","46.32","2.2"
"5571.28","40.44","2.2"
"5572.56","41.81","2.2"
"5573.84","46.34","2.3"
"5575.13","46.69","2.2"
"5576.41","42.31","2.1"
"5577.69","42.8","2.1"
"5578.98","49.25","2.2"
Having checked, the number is -0.133 mag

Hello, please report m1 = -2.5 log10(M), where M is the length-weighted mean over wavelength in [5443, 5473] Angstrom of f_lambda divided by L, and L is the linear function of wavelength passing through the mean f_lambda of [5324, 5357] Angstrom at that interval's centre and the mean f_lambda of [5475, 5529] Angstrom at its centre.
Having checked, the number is -0.024 mag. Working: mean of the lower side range 43.2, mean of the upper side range 42.5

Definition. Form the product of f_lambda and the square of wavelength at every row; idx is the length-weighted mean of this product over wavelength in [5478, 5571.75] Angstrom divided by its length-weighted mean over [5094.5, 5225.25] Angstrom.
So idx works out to 1.3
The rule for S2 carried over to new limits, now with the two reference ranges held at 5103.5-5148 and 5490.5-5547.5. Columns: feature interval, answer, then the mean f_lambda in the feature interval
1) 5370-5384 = -0.06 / 44.5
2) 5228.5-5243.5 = -0.05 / 42.9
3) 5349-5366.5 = -0.09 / 45.8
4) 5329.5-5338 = 0.01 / 41.5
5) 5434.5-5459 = -0.02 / 43.6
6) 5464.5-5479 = 0.00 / 43.1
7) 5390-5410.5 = 0.01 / 42.2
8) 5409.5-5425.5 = -0.05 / 44.8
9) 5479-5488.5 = 0.01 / 43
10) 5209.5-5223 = -0.01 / 41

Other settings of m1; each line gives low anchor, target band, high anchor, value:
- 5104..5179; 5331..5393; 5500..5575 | -0.07 mag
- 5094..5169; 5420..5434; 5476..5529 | -0.08 mag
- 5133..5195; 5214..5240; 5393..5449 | -0.09 mag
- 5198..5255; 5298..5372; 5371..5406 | -0.04 mag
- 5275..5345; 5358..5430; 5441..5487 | -0.02 mag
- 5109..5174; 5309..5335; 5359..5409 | -0.02 mag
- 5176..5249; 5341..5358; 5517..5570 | -0.10 mag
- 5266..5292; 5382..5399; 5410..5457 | 0.00 mag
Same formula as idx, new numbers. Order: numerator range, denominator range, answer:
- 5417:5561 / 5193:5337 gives 1.14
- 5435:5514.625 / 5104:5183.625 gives 1.28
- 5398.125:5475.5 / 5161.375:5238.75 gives 1.26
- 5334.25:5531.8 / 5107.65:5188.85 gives 1.28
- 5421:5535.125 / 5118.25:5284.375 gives 1.23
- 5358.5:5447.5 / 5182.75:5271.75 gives 1.18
